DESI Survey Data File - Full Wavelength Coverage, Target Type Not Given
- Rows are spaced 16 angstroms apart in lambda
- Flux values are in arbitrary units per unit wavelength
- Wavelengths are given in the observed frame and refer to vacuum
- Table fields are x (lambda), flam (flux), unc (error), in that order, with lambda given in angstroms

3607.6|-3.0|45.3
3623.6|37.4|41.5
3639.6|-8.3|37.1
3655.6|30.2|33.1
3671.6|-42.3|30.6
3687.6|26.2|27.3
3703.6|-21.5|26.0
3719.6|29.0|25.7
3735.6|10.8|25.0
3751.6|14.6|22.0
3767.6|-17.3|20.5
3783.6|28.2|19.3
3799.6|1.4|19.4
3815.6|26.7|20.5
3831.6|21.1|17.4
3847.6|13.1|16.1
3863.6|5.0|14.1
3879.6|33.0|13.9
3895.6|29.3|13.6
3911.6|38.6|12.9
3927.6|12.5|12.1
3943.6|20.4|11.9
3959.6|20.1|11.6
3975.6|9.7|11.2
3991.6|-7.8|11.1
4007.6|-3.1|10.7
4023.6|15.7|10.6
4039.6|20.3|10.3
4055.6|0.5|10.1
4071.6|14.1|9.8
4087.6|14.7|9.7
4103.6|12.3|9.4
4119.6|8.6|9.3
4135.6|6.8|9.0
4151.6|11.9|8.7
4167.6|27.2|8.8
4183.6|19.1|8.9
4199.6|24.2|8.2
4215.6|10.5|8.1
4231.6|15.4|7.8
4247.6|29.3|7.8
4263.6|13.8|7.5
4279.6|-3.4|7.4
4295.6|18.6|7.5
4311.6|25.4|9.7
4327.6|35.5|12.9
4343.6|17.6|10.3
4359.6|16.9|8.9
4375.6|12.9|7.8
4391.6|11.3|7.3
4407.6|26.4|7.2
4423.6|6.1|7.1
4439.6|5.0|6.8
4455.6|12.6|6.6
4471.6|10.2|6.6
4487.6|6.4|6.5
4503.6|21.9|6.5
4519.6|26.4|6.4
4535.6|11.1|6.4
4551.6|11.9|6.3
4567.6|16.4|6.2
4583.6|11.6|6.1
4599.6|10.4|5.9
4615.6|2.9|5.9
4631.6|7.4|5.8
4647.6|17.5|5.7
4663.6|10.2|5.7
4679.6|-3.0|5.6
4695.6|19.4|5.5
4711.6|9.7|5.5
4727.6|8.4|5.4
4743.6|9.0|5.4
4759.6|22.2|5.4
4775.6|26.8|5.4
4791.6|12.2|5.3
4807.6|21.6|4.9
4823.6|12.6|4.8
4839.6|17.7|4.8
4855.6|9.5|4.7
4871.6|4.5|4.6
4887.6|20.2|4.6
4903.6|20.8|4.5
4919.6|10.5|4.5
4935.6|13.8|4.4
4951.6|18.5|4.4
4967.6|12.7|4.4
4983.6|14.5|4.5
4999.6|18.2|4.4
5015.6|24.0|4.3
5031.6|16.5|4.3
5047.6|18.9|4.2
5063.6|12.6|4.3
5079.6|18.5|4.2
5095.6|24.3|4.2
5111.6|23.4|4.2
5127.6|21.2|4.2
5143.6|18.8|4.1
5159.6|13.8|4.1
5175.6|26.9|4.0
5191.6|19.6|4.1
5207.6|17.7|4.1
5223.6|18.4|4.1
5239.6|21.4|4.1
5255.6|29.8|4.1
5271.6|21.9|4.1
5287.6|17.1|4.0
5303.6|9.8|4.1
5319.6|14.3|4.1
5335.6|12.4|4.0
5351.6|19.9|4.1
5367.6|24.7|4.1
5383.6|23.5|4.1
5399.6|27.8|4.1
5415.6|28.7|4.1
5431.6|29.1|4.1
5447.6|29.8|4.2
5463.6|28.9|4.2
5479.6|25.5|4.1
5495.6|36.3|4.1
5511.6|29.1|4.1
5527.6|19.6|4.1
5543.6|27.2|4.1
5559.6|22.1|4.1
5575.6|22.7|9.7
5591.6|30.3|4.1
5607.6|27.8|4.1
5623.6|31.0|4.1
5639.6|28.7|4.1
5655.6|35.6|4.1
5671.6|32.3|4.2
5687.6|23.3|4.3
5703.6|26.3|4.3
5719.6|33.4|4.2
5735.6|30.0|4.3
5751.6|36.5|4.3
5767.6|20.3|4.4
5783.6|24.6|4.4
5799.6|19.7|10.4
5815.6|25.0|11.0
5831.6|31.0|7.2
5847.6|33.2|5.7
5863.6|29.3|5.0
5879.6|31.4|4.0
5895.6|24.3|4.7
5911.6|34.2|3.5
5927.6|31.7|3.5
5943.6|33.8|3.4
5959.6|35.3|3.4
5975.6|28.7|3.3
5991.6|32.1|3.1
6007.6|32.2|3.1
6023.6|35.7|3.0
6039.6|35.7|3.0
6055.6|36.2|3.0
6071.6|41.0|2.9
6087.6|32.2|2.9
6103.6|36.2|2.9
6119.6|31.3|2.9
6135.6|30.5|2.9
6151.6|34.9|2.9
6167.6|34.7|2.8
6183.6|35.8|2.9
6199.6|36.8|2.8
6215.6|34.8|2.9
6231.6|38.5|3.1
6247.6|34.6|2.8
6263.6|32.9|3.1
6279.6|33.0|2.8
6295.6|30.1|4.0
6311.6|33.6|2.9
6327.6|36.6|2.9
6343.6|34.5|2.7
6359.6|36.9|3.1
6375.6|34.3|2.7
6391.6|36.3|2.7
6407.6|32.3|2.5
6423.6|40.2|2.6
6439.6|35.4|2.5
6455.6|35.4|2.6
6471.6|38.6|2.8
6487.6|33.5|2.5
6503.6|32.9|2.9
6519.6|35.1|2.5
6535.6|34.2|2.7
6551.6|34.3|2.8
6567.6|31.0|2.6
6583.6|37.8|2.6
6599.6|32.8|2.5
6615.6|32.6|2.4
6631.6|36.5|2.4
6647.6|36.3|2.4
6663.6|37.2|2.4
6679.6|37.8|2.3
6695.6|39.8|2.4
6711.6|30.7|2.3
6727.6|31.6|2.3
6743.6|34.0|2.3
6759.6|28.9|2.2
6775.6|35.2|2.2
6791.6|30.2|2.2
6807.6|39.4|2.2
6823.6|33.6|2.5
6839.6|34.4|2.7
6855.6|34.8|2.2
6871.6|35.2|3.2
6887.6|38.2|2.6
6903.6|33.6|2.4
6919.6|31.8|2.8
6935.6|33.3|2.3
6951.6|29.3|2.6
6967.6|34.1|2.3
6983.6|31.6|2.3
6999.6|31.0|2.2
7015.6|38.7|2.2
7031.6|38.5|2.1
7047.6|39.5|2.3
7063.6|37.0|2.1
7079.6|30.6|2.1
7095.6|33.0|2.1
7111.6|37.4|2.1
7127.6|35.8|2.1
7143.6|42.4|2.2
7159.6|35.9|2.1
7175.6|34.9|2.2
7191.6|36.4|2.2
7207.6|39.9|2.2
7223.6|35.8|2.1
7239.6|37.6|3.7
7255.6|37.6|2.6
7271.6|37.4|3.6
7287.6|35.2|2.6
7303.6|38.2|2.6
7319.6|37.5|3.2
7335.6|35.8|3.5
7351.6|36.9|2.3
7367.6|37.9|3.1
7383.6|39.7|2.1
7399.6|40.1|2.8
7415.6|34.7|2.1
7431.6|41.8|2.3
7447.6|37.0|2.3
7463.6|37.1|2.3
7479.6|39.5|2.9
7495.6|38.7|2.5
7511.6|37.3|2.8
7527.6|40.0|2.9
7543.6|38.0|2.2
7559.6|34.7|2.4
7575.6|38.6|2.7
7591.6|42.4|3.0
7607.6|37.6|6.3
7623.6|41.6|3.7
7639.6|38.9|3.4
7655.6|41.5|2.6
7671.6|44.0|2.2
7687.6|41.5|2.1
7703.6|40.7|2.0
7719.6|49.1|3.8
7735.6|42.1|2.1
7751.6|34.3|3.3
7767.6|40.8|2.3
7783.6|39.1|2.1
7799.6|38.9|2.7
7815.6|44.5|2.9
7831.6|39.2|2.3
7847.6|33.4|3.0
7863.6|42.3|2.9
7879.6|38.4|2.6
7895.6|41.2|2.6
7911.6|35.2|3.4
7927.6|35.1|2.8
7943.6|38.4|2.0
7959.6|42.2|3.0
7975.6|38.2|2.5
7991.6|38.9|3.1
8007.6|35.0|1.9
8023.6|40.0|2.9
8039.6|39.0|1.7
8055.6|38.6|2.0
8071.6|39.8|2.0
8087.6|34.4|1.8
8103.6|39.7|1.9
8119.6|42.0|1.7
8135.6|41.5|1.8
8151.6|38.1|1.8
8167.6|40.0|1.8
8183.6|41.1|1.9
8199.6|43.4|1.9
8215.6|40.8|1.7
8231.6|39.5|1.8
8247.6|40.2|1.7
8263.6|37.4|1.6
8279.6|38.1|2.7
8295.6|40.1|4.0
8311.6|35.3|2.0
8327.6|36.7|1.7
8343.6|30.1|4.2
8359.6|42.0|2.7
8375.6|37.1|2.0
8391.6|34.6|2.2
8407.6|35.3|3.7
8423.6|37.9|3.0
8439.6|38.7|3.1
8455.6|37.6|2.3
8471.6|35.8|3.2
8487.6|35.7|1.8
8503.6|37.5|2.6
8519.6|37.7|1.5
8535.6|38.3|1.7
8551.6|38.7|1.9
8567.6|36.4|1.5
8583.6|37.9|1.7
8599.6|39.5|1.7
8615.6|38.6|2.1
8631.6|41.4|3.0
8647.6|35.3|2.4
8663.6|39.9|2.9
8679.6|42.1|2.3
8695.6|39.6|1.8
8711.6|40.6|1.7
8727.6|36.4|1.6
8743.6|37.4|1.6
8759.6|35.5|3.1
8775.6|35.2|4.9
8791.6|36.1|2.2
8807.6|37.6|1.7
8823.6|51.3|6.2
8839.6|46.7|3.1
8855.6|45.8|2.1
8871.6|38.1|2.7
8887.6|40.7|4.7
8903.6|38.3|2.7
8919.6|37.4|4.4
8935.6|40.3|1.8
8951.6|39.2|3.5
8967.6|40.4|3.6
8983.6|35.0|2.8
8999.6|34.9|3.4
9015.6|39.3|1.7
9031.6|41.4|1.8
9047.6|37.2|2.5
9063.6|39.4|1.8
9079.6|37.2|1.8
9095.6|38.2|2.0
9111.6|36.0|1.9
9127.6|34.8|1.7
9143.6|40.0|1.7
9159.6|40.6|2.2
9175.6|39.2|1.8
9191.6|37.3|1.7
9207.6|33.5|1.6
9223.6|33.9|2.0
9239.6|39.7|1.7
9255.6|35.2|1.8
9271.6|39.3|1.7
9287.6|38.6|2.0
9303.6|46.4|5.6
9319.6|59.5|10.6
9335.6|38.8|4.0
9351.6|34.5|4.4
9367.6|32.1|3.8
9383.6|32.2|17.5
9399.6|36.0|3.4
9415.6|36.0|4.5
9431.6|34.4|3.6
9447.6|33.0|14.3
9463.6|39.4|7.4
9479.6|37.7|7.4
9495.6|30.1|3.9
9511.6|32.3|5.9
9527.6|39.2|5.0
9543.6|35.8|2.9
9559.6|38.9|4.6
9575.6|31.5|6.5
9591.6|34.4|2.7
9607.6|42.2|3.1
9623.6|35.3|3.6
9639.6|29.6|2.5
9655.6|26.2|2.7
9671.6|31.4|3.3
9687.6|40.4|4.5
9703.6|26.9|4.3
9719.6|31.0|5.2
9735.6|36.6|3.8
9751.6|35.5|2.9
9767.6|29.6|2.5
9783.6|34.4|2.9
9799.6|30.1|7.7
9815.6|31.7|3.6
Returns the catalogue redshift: 0.35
